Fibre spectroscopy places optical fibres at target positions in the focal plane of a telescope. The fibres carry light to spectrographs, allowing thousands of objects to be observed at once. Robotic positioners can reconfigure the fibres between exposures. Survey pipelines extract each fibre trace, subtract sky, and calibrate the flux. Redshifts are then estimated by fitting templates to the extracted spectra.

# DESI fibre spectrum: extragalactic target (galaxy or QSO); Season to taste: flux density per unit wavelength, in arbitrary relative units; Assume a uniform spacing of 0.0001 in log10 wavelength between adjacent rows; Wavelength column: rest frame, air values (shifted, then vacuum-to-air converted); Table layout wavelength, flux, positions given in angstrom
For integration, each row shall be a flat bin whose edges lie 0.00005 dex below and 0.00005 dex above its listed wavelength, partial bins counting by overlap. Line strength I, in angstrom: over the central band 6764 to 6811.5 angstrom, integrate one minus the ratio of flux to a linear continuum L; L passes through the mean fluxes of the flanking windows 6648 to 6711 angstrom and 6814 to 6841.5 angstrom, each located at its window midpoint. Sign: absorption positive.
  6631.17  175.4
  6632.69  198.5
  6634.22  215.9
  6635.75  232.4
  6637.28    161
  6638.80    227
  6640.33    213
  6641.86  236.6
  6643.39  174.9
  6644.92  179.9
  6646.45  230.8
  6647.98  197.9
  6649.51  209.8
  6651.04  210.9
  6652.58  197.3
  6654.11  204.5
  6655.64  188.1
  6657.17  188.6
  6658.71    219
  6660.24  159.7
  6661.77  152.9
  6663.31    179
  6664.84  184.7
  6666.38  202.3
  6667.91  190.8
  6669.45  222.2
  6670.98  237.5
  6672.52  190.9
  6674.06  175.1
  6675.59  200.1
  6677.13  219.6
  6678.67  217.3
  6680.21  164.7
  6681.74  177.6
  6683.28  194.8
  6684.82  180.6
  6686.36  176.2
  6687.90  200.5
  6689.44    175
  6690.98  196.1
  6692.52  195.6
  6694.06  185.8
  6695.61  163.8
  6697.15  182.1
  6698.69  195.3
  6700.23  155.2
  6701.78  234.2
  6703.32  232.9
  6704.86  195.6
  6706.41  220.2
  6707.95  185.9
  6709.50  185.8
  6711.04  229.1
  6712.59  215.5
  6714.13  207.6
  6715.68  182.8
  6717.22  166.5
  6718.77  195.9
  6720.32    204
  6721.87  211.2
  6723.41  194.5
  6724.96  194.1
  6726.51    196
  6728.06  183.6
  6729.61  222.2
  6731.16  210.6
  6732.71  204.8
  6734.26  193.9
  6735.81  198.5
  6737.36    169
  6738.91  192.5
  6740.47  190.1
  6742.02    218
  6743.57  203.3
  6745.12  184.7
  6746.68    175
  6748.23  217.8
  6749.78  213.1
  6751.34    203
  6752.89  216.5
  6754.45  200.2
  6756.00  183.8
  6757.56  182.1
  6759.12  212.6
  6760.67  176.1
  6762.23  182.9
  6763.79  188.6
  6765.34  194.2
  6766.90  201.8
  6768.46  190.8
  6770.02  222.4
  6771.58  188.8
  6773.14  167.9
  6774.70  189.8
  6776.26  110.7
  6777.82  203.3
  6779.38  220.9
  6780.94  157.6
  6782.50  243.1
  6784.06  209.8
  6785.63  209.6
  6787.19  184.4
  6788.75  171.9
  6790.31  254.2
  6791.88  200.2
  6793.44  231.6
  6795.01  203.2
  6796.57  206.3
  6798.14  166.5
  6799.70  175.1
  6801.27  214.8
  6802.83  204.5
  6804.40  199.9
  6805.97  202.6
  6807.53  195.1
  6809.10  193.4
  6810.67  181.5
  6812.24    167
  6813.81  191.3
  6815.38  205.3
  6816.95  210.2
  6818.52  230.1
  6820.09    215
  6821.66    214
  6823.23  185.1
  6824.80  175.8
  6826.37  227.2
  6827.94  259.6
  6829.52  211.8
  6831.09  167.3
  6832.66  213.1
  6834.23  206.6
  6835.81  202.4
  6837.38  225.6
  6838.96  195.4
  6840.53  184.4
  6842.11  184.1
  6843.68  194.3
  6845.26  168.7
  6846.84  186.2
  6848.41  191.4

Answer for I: 1.7 angstrom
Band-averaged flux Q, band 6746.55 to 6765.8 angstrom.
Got 197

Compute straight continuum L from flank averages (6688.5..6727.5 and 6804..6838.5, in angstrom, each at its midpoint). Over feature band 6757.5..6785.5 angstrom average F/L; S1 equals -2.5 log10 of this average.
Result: 0.05 mag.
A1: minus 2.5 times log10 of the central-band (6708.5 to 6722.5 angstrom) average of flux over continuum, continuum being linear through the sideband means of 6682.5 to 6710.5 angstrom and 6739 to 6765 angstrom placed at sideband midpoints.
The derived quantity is -0.03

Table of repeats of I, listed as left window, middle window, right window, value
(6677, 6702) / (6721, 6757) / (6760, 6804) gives -1.4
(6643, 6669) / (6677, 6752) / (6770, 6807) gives -0.5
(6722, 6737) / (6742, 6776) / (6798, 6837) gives 1.0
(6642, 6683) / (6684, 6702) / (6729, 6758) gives 1.1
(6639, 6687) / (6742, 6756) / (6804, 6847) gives -0.2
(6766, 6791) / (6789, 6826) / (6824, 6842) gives 0.0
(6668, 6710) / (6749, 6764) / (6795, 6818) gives -0.1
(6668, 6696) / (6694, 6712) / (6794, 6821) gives -0.3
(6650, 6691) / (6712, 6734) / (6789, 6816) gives -0.4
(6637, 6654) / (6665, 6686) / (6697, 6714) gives 0.7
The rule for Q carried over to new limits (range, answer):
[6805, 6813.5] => 188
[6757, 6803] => 195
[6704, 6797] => 198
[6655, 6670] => 188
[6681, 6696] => 185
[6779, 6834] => 203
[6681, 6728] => 194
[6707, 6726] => 198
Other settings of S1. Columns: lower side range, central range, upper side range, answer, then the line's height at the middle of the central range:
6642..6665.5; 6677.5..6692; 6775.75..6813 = 0.03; 194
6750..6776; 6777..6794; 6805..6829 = -0.05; 197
